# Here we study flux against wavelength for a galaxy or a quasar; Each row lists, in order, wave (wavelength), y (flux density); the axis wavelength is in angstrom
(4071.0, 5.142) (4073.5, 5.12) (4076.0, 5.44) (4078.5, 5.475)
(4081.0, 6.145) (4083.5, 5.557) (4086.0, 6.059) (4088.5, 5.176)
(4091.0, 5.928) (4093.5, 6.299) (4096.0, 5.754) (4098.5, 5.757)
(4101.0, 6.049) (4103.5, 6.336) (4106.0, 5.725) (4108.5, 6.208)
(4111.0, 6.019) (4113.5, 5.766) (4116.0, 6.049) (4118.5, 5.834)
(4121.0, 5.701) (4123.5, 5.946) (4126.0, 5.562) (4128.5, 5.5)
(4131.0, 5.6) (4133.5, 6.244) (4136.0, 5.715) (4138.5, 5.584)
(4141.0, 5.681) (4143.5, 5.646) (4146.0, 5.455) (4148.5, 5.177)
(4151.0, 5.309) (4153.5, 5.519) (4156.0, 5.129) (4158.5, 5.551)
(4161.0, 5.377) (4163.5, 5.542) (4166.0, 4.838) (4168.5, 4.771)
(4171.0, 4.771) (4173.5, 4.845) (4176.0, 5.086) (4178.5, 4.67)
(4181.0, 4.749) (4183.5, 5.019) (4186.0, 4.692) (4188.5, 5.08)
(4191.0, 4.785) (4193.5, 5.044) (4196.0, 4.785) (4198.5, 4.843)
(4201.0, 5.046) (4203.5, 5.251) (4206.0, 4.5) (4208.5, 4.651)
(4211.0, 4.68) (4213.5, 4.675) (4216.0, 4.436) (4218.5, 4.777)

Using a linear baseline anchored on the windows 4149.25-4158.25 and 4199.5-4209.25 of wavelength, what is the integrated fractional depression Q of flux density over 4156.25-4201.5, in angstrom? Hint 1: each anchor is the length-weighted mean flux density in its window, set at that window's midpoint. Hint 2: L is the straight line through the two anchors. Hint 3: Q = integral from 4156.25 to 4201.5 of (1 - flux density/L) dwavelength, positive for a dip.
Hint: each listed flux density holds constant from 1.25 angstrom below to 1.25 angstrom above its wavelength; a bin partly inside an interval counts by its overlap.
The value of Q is 1.17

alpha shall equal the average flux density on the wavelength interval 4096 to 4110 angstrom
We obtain 5.99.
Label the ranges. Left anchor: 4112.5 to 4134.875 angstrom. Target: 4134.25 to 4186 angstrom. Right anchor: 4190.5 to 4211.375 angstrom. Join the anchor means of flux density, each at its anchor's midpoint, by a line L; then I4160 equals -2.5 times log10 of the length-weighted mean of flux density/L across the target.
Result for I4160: 0.03 mag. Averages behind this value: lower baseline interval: 5.8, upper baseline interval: 4.85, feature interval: 5.22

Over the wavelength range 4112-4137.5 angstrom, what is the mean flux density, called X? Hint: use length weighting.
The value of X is 5.79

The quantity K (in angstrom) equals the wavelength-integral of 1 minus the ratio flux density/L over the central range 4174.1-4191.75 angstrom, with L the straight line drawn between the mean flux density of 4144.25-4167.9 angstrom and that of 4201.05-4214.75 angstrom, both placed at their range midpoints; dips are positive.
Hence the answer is 0.6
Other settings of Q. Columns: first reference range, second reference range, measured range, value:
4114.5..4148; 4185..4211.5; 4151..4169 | 0.27 angstrom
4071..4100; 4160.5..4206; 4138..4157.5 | -0.85 angstrom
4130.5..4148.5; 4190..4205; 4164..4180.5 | 1.28 angstrom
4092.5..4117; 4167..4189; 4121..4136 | -0.38 angstrom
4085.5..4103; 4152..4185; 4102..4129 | -1.18 angstrom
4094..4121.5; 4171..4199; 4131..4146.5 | -0.59 angstrom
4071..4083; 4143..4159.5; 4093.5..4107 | -1.23 angstrom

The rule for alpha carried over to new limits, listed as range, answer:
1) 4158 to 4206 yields 4.97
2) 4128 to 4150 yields 5.62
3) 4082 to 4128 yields 5.87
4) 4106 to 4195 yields 5.39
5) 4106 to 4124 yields 5.92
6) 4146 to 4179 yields 5.14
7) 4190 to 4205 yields 4.95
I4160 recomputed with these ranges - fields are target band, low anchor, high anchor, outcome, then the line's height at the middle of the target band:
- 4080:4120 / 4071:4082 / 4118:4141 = -0.06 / 5.6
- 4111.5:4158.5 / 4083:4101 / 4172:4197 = -0.05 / 5.38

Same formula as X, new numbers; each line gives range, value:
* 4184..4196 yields 4.9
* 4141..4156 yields 5.42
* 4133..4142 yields 5.77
